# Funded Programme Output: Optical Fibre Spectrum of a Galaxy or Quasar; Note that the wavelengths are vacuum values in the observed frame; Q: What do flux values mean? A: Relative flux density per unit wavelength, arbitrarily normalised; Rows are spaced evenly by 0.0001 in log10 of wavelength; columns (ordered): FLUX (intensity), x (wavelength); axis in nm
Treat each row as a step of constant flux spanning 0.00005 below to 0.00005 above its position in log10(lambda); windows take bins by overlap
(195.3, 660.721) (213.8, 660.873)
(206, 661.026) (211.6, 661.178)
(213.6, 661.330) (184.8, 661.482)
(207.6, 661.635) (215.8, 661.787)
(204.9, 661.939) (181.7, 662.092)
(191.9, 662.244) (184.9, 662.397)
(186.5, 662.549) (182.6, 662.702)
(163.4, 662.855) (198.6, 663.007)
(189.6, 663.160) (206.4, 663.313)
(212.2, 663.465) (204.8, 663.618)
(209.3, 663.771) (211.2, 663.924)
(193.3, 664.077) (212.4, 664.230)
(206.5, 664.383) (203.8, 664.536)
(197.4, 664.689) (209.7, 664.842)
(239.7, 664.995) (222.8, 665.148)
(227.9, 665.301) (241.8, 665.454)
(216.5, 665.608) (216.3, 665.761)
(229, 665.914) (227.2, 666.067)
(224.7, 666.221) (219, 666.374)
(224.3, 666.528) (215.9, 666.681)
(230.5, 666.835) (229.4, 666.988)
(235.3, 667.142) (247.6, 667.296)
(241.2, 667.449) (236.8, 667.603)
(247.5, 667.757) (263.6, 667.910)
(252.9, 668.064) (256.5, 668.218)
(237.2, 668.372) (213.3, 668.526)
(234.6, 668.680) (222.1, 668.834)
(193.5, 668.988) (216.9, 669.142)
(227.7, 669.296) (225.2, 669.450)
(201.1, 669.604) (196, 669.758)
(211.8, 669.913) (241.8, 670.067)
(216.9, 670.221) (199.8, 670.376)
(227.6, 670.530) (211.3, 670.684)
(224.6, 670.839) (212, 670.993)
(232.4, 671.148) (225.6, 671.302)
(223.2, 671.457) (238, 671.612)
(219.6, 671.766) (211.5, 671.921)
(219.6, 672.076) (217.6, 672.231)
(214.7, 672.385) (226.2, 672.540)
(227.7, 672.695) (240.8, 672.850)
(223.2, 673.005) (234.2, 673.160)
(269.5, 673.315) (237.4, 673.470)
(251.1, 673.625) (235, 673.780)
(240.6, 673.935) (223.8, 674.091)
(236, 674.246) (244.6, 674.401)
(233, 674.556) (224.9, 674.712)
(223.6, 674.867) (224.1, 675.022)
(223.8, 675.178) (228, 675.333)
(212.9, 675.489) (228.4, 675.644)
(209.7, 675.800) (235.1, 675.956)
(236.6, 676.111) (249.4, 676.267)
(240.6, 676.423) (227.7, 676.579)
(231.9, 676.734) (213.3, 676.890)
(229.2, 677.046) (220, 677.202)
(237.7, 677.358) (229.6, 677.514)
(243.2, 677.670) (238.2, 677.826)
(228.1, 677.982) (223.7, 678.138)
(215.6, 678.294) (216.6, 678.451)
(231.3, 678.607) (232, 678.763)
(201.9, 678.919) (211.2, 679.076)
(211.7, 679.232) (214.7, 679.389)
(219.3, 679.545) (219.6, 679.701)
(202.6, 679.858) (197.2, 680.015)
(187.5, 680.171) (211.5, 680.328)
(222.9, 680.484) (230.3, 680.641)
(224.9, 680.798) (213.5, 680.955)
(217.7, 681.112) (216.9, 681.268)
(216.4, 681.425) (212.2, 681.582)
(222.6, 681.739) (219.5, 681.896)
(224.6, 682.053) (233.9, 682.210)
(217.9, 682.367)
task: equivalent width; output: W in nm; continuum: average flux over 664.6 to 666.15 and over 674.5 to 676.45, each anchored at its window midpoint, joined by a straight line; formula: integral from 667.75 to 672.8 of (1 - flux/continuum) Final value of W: 0.04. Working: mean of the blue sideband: 223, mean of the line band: 224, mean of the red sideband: 228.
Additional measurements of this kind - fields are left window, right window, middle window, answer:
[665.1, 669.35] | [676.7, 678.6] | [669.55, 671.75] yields 0.10 nm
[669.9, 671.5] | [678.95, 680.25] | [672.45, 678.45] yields -0.49 nm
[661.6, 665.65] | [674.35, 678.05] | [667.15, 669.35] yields -0.22 nm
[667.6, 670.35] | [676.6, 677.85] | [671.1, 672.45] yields 0.03 nm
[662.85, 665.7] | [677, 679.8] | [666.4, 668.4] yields -0.25 nm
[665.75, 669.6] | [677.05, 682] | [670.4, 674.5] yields -0.06 nm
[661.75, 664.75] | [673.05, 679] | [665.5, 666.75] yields -0.10 nm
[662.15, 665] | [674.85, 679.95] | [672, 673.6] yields -0.12 nm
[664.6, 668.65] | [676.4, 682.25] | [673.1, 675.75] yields -0.10 nm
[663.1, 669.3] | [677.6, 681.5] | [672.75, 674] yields -0.12 nm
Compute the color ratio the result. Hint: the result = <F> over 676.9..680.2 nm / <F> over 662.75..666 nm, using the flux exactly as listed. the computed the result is 1.0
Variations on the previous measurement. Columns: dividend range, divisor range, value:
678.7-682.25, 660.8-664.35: 1.08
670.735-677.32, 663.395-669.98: 1.03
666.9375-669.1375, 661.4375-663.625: 1.22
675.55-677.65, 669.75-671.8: 1.04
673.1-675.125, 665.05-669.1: 1.02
